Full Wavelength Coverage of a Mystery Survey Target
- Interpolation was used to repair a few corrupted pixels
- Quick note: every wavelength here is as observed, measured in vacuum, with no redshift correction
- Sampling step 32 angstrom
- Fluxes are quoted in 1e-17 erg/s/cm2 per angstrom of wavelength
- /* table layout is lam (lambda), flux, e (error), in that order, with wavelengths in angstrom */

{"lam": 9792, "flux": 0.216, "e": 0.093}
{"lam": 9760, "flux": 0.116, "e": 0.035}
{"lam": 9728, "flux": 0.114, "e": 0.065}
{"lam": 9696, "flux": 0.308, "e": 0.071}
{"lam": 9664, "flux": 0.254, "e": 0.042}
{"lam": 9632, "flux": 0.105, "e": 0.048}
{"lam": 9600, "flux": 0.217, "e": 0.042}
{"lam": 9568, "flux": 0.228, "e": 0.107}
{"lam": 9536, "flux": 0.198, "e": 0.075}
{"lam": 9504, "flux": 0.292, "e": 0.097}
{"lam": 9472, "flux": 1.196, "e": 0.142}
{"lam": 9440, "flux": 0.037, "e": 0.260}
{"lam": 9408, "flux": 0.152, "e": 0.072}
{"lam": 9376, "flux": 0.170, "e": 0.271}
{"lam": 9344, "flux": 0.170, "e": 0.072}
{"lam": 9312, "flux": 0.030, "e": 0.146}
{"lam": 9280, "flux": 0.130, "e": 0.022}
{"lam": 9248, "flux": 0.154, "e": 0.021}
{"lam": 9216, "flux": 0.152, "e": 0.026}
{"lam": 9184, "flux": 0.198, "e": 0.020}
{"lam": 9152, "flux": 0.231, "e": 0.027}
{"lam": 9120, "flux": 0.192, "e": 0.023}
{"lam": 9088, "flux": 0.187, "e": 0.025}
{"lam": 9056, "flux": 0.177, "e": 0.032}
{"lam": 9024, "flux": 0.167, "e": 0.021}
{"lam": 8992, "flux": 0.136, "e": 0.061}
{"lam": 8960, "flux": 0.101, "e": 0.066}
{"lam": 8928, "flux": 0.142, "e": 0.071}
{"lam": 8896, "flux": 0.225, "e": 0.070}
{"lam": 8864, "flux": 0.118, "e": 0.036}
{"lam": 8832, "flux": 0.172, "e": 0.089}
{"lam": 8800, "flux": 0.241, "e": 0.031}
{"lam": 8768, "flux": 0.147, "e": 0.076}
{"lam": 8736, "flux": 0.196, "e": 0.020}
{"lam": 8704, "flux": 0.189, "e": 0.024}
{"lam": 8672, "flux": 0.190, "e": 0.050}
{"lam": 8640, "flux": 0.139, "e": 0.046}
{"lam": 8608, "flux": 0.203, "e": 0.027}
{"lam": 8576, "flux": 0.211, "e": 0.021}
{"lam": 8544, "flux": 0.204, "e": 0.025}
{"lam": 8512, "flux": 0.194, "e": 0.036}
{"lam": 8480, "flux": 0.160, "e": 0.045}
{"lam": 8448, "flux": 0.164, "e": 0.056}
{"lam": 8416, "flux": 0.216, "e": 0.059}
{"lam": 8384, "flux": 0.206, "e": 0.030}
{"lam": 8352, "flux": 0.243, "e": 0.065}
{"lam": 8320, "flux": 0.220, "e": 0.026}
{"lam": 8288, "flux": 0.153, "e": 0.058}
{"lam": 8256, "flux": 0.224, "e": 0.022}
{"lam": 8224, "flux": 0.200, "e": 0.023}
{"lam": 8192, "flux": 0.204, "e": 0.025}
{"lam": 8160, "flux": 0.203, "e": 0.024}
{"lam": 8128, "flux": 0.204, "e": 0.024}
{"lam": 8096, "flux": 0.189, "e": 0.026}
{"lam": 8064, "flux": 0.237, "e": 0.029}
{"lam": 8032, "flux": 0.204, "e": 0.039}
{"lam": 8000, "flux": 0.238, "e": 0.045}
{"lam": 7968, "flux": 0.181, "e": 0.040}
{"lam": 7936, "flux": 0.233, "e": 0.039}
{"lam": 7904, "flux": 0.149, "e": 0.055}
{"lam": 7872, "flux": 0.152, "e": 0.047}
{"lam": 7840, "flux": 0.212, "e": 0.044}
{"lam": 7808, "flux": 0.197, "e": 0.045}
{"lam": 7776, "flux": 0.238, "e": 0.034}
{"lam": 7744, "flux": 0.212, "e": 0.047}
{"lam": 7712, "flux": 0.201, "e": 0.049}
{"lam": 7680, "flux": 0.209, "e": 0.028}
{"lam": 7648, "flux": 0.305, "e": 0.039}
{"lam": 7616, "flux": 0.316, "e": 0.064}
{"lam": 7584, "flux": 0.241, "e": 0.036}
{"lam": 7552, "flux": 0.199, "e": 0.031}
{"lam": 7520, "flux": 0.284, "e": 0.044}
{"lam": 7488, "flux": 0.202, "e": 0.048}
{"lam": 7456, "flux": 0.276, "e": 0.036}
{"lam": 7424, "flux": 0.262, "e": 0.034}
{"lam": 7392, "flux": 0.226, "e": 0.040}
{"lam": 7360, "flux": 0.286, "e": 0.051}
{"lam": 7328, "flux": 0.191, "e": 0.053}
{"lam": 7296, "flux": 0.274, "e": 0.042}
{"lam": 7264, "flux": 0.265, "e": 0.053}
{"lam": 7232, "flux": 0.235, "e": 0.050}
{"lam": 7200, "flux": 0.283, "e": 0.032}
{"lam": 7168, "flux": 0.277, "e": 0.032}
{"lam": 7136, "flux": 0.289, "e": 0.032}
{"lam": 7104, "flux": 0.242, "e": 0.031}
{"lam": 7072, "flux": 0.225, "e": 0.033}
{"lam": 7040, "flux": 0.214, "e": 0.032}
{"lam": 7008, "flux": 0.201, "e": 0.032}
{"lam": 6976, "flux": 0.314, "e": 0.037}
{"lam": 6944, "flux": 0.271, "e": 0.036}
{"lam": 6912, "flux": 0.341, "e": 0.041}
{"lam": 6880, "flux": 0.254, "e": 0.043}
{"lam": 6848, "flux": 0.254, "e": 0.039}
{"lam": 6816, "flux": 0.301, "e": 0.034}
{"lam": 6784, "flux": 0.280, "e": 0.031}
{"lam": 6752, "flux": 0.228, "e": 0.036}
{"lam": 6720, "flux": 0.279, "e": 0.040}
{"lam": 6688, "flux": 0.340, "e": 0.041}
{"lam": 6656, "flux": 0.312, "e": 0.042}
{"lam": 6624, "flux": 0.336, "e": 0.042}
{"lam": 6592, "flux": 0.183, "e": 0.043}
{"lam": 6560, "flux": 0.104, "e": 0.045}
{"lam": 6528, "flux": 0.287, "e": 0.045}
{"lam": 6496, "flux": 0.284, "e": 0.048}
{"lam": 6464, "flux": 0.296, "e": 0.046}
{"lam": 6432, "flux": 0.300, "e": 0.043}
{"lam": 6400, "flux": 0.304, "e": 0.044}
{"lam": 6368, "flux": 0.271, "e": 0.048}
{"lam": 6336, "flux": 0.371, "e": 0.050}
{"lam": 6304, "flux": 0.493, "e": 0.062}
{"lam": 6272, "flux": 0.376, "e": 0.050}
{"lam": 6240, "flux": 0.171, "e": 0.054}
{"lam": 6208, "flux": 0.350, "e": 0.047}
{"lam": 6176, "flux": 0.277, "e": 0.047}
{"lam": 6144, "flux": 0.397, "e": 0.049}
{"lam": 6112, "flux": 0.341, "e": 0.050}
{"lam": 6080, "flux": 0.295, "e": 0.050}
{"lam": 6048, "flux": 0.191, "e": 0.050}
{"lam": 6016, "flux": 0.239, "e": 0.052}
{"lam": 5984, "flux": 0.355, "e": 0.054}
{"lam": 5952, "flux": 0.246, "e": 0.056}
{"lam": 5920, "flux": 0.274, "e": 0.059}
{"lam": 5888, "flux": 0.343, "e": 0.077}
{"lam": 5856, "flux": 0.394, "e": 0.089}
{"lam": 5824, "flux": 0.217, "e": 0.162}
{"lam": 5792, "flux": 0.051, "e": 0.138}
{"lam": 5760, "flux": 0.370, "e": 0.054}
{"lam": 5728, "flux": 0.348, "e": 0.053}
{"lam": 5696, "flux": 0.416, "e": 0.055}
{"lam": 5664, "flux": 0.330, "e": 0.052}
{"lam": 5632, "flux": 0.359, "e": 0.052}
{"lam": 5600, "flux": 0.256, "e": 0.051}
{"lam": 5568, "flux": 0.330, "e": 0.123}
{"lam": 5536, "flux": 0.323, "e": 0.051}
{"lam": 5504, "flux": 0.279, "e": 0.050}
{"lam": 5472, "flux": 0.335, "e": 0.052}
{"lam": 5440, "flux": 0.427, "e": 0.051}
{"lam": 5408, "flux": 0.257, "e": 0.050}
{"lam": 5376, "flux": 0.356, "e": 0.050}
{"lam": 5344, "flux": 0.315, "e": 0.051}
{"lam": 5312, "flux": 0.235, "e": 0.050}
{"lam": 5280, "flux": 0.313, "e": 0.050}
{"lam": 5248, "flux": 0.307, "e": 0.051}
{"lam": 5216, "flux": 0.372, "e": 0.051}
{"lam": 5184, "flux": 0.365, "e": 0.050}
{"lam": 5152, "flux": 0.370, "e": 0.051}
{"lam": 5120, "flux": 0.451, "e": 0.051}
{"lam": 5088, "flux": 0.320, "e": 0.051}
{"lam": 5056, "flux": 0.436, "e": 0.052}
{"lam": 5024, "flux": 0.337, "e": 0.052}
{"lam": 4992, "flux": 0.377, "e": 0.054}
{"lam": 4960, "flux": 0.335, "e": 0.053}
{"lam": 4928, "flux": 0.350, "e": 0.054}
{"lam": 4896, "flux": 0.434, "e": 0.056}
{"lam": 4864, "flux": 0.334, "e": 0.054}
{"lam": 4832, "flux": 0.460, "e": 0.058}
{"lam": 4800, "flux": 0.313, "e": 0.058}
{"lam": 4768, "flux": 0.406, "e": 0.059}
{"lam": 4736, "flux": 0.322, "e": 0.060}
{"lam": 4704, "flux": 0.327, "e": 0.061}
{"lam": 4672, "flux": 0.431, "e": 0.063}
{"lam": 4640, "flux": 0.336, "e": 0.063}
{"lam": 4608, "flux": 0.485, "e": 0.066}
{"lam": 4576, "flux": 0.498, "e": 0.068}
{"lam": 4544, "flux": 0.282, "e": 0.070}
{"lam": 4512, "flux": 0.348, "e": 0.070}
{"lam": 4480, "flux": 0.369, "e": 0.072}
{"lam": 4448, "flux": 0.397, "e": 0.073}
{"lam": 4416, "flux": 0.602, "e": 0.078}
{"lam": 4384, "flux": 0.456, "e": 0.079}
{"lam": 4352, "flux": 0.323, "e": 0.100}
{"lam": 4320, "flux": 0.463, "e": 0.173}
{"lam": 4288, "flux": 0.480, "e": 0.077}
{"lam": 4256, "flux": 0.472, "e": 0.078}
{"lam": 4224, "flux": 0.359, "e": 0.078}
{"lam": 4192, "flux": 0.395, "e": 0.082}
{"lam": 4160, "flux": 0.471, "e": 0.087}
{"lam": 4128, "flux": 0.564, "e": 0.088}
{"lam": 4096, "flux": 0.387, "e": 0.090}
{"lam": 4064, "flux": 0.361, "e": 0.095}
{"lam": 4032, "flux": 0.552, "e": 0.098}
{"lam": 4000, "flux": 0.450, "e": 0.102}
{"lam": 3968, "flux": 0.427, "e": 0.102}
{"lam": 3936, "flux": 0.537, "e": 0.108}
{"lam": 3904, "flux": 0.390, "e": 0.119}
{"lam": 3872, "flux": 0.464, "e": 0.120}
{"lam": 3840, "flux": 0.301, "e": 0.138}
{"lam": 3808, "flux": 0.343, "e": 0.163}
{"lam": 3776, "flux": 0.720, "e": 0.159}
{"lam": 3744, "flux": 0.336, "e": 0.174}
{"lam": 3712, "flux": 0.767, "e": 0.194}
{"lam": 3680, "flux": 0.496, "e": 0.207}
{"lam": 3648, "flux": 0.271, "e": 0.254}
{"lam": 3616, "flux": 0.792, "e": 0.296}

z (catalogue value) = 1.54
